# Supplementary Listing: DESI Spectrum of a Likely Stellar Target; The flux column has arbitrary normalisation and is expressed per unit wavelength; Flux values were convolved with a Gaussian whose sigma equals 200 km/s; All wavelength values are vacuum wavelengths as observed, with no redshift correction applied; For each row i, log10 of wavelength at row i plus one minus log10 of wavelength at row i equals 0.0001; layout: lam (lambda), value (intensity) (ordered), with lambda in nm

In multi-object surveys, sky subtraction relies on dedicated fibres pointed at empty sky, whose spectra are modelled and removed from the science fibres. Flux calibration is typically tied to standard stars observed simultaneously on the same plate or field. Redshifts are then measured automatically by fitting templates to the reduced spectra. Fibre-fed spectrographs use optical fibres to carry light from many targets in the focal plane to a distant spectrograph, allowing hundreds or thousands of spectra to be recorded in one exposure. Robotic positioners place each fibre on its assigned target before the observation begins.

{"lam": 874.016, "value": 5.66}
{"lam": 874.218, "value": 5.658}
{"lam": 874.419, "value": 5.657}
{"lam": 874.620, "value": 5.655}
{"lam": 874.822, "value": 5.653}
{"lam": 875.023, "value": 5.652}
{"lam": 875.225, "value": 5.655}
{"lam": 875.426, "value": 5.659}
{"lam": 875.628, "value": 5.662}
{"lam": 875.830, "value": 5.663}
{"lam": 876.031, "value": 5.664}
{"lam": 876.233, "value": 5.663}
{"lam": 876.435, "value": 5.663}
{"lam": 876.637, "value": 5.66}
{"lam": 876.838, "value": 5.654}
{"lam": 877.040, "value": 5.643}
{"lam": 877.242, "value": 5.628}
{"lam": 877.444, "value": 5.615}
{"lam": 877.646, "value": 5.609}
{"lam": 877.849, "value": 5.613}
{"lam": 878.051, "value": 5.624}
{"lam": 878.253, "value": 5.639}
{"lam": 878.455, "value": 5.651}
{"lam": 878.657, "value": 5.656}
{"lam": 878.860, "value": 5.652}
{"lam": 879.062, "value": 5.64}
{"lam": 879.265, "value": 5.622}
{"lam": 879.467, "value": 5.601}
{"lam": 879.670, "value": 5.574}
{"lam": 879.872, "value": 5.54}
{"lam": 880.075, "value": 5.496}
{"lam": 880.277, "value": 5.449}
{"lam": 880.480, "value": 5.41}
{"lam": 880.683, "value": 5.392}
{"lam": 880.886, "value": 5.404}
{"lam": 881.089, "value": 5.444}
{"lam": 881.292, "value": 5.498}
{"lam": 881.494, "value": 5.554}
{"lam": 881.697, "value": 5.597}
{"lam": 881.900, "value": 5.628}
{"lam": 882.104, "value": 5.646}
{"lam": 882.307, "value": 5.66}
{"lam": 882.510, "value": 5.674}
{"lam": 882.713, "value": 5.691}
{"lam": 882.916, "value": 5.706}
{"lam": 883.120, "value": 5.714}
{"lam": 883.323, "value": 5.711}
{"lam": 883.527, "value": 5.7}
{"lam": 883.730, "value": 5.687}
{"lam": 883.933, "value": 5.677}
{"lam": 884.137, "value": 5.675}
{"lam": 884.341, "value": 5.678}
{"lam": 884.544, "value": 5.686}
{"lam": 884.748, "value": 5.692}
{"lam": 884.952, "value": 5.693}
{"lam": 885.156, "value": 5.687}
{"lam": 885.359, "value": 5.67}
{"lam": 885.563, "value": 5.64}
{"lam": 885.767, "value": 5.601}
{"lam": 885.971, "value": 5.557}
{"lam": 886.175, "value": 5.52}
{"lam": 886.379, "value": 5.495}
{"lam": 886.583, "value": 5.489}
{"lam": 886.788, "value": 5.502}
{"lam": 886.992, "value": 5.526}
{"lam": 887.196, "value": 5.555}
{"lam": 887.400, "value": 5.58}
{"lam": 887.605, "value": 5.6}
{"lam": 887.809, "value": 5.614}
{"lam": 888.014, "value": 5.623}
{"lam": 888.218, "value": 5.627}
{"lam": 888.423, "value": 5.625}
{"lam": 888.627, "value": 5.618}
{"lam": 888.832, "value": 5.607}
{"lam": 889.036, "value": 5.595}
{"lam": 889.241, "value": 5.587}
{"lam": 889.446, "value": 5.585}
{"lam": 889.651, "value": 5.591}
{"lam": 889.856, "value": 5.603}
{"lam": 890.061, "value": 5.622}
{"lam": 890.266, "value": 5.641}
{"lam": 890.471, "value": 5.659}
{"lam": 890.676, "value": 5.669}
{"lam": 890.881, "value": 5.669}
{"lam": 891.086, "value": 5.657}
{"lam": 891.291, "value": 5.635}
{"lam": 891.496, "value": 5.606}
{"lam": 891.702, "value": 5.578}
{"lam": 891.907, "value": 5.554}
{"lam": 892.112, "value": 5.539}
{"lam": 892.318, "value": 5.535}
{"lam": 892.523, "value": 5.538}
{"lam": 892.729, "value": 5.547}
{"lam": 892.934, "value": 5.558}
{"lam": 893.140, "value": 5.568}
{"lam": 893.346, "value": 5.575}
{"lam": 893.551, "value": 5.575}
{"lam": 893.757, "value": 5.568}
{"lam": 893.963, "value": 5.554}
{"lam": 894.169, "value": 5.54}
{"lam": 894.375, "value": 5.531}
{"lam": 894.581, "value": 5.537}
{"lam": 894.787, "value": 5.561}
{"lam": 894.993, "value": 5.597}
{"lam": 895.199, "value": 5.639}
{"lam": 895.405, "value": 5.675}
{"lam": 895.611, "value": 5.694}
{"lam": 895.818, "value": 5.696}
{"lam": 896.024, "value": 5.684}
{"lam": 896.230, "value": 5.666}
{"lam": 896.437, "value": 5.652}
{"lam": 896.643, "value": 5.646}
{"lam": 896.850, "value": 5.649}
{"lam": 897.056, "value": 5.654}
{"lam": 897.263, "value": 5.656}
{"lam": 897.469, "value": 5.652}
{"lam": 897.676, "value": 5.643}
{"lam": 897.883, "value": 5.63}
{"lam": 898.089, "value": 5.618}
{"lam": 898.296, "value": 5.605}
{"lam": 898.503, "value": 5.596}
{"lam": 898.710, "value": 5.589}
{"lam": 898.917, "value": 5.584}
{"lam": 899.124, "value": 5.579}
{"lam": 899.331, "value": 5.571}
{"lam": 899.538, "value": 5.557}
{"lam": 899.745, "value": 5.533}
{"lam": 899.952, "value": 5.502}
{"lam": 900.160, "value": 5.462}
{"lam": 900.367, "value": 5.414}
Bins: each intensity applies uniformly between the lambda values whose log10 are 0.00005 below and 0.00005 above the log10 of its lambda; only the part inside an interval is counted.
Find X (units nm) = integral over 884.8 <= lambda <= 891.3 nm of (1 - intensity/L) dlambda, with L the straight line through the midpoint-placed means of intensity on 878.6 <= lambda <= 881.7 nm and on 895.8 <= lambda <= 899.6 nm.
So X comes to -0.04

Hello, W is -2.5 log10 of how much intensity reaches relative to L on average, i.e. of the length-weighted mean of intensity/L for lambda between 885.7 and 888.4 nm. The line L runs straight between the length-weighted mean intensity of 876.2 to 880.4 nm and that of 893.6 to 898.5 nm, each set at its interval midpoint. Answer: 0.01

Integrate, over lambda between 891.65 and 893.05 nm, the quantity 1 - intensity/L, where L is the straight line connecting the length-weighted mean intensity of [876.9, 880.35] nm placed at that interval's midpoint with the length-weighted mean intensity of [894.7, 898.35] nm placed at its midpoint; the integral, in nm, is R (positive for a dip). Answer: 0.022 nm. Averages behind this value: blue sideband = 5.6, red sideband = 5.65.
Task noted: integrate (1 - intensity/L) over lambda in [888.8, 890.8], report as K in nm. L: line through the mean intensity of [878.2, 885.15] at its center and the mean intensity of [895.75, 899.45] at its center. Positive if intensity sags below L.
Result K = 0.002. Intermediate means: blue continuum 5.61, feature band 5.62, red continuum 5.63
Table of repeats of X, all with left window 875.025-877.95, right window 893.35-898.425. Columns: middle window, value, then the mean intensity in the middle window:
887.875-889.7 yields 0.01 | 5.61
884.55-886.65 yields 0.01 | 5.61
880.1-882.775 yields 0.05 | 5.54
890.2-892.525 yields 0.01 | 5.61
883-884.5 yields -0.01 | 5.69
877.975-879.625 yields 0.00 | 5.63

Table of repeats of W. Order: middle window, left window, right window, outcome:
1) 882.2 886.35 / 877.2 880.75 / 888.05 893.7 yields -0.015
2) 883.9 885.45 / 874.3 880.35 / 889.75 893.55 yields -0.013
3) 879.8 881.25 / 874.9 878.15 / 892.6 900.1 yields 0.037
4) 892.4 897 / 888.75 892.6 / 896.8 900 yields 0.000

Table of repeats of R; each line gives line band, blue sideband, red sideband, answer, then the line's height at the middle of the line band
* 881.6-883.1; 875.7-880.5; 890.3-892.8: -0.01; 5.61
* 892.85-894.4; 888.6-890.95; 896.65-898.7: 0.02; 5.63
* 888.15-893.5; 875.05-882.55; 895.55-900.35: 0.01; 5.6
